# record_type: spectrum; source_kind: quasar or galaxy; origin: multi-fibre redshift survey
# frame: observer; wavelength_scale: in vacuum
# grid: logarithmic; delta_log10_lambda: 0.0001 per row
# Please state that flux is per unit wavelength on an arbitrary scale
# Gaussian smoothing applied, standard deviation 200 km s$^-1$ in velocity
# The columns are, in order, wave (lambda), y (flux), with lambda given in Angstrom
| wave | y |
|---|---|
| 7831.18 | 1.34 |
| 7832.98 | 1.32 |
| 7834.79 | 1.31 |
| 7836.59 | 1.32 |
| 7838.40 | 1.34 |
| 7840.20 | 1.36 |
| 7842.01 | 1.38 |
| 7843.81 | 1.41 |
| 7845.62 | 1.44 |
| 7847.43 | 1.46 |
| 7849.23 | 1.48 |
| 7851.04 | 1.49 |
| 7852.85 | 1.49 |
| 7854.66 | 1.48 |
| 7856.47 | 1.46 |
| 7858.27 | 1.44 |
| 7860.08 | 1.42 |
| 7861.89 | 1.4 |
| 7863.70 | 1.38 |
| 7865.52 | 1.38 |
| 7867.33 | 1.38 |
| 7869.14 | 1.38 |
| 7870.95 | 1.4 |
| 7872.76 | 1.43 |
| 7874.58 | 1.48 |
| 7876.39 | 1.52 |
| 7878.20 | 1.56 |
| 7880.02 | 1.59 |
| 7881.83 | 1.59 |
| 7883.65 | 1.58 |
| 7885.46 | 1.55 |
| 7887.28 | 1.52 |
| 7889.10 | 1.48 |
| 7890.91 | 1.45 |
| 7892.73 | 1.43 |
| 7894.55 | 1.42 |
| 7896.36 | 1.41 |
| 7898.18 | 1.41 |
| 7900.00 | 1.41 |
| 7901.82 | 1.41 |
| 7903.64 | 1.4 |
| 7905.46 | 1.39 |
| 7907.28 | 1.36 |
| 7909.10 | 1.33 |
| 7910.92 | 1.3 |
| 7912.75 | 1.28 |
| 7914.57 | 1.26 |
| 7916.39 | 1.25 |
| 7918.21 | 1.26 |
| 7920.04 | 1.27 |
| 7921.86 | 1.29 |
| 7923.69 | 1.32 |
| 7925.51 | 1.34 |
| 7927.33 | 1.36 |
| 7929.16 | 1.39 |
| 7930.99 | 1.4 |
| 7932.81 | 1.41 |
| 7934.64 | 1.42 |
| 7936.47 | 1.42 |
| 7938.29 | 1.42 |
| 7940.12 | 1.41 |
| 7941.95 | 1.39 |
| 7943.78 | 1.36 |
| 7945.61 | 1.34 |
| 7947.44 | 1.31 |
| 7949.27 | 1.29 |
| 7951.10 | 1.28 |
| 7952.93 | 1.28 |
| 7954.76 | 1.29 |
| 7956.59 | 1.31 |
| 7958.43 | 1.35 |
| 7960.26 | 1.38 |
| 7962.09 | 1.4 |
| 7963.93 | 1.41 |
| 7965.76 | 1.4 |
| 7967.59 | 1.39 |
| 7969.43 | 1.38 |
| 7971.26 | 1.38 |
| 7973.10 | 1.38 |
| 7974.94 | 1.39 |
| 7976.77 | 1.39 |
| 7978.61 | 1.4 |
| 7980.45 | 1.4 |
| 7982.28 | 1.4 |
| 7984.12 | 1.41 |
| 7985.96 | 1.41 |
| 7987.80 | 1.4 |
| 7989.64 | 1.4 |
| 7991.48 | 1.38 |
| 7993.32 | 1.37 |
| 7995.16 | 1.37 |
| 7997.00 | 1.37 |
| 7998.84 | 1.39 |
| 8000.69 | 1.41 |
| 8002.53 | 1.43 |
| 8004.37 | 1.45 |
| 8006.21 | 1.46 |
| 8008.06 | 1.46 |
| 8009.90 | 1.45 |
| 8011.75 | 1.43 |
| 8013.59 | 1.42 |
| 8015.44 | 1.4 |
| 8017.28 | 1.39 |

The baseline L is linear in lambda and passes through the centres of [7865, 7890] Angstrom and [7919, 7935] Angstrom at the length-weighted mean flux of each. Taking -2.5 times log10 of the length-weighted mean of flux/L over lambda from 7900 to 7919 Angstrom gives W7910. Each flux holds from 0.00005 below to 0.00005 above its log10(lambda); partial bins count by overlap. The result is 0.06 mag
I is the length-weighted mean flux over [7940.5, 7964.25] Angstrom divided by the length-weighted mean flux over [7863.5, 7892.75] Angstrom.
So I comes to 0.9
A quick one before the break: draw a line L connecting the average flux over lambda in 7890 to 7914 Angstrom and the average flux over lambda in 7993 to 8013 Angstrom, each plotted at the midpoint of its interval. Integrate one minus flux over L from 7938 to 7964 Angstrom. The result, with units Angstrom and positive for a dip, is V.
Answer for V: 1.0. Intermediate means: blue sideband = 1.38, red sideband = 1.42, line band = 1.34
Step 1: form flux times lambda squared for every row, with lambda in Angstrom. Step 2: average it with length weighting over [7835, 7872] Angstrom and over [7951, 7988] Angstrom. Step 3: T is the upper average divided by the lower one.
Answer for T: 1.00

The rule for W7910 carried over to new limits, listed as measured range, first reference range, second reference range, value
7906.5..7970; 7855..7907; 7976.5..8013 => 0.068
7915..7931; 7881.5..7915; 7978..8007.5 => 0.081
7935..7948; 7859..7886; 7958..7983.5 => 0.025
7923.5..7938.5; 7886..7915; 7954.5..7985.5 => 0.000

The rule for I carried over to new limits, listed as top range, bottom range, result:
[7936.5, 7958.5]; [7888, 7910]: 0.95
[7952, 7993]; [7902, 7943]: 1.02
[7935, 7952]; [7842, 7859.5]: 0.93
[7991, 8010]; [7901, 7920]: 1.07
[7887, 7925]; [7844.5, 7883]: 0.93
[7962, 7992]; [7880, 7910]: 0.96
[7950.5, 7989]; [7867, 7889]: 0.92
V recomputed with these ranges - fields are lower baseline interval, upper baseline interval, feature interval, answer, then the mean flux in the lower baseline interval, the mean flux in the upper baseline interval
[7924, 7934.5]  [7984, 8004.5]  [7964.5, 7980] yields 0.02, 1.38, 1.4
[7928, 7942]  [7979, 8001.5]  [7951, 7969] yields 0.61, 1.41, 1.39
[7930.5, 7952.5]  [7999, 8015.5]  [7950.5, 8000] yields 0.94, 1.37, 1.43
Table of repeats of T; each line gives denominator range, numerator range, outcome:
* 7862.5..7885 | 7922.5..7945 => 0.95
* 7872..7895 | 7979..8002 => 0.95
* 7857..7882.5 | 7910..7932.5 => 0.92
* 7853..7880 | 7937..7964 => 0.95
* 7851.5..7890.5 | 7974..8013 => 0.99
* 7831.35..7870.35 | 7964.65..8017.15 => 1.04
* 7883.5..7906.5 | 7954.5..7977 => 0.97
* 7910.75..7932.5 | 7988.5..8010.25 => 1.10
